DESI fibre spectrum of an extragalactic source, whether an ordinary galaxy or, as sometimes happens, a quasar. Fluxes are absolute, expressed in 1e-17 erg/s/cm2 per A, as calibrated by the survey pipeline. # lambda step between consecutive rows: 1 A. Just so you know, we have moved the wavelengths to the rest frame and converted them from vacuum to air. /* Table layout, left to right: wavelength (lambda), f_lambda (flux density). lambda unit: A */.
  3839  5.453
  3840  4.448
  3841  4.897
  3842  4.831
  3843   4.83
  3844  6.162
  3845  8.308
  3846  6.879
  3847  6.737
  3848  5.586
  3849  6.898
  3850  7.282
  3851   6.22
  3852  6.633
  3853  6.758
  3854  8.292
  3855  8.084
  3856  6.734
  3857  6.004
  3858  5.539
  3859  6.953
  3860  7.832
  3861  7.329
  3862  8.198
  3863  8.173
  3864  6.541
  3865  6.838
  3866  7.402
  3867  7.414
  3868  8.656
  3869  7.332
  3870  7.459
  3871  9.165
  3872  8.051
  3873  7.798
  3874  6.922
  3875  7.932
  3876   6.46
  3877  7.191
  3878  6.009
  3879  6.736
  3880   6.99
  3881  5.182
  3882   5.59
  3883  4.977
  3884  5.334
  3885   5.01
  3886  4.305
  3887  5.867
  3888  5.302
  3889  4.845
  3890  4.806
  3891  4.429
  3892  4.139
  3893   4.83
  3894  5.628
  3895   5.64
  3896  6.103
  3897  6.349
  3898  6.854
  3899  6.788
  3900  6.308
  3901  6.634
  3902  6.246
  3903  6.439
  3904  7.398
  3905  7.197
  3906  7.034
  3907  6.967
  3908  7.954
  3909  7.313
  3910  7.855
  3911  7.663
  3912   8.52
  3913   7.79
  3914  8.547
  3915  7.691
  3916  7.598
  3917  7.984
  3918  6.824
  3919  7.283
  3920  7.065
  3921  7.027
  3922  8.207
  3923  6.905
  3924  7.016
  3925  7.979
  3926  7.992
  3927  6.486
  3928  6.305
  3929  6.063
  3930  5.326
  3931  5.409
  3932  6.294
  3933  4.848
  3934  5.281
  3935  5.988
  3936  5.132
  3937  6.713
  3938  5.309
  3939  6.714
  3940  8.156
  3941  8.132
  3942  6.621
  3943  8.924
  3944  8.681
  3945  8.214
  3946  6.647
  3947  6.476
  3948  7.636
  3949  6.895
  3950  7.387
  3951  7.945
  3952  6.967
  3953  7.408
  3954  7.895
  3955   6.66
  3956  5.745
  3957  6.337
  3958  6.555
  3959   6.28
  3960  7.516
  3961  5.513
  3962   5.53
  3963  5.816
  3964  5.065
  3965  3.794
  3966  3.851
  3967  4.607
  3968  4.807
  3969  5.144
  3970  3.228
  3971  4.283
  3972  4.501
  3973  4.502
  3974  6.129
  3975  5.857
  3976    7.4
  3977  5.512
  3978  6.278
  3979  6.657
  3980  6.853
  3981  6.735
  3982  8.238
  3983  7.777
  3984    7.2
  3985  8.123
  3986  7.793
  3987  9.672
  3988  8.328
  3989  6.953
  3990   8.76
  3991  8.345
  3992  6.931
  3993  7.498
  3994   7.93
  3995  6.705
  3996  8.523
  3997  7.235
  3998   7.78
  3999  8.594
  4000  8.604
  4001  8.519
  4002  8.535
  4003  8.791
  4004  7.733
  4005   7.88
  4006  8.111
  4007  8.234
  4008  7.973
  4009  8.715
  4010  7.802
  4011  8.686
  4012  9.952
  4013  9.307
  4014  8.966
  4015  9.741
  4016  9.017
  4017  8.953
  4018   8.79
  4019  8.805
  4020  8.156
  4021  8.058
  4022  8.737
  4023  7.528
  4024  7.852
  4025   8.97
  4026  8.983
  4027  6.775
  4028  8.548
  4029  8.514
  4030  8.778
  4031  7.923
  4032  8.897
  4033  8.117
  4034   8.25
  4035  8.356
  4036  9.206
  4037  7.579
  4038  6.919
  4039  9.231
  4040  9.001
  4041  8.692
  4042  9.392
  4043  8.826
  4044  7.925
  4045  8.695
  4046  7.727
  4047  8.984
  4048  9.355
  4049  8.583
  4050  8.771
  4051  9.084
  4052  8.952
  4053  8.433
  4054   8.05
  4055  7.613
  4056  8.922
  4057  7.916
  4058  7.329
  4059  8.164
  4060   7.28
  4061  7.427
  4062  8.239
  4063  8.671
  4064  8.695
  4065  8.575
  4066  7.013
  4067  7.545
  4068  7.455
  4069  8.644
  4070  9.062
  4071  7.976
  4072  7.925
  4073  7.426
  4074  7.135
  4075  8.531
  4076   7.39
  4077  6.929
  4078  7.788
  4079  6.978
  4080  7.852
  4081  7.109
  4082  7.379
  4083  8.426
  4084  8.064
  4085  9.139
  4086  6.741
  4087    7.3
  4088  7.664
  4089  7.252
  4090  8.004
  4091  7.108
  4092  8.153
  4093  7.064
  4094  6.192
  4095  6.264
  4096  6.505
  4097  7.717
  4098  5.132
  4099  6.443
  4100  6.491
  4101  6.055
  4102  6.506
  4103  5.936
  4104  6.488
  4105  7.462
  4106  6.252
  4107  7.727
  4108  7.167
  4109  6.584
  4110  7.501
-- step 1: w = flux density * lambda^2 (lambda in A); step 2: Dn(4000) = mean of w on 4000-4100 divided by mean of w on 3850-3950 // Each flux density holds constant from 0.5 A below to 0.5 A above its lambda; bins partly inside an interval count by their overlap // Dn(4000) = 1.29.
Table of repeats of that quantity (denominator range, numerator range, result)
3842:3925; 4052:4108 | 1.22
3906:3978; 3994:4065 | 1.34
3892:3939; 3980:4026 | 1.28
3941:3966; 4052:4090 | 1.24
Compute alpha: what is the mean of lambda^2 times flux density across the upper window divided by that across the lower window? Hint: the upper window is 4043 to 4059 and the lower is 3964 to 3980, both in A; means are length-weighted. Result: 1.70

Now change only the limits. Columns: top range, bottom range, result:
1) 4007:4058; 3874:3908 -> 1.52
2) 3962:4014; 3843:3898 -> 1.16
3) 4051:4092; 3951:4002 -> 1.23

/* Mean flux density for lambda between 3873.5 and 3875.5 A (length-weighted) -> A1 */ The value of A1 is 7.43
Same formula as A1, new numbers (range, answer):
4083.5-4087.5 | 7.81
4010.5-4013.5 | 9.31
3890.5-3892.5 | 4.28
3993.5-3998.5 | 7.63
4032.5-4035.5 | 8.24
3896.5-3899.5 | 6.66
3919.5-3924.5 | 7.24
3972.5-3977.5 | 5.88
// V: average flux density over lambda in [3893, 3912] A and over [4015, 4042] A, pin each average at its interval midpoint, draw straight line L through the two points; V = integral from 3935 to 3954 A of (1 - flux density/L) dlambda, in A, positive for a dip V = 0.4 A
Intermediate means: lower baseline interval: 6.79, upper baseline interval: 8.45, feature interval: 7.21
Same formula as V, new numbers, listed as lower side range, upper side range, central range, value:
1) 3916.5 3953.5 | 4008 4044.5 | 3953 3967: 2.8 A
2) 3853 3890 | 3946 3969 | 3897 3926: -3.7 A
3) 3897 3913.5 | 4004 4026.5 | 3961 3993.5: 7.2 A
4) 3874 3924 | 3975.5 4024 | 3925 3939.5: 2.0 A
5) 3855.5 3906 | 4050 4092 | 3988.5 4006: -1.5 A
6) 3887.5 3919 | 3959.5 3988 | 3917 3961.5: -3.6 A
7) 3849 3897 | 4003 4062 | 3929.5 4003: 8.9 A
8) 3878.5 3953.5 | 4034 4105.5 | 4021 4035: -1.5 A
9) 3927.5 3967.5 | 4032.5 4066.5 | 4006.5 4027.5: -2.3 A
